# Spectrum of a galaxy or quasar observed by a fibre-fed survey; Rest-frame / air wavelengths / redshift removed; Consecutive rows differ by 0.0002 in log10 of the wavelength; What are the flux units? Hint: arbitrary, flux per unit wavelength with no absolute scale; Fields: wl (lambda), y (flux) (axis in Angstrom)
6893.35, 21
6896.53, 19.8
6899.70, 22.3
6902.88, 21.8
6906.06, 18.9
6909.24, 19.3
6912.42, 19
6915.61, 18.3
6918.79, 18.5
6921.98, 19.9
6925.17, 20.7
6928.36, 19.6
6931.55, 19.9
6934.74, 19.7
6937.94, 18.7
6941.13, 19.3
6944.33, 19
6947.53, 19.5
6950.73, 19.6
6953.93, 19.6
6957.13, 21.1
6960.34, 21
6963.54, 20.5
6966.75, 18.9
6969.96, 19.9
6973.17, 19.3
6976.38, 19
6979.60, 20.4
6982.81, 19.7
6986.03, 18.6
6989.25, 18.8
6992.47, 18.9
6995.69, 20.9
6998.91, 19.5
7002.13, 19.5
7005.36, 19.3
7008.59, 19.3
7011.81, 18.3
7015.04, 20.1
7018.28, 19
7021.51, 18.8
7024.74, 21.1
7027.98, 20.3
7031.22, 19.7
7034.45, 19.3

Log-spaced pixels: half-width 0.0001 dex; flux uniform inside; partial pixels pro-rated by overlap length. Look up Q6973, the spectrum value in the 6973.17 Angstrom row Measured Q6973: 19.3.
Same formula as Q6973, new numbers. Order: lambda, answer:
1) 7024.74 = 21.1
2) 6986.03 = 18.6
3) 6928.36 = 19.6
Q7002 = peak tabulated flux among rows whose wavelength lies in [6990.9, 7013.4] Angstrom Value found 20.9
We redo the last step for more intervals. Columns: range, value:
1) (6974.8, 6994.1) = 20.4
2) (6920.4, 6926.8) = 20.7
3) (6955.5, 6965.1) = 21.1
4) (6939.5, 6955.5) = 19.6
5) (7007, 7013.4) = 19.3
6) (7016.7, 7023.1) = 19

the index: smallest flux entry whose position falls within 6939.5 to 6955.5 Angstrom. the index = 19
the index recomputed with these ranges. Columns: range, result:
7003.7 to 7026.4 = 18.3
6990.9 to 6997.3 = 18.9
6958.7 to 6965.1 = 20.5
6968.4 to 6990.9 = 18.6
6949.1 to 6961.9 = 19.6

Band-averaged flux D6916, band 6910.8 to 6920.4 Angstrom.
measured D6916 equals 18.6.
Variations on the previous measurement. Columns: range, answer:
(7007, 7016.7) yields 19.2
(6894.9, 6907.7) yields 20.7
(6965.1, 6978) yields 19.3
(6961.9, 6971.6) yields 19.8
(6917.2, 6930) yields 19.7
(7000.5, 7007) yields 19.4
